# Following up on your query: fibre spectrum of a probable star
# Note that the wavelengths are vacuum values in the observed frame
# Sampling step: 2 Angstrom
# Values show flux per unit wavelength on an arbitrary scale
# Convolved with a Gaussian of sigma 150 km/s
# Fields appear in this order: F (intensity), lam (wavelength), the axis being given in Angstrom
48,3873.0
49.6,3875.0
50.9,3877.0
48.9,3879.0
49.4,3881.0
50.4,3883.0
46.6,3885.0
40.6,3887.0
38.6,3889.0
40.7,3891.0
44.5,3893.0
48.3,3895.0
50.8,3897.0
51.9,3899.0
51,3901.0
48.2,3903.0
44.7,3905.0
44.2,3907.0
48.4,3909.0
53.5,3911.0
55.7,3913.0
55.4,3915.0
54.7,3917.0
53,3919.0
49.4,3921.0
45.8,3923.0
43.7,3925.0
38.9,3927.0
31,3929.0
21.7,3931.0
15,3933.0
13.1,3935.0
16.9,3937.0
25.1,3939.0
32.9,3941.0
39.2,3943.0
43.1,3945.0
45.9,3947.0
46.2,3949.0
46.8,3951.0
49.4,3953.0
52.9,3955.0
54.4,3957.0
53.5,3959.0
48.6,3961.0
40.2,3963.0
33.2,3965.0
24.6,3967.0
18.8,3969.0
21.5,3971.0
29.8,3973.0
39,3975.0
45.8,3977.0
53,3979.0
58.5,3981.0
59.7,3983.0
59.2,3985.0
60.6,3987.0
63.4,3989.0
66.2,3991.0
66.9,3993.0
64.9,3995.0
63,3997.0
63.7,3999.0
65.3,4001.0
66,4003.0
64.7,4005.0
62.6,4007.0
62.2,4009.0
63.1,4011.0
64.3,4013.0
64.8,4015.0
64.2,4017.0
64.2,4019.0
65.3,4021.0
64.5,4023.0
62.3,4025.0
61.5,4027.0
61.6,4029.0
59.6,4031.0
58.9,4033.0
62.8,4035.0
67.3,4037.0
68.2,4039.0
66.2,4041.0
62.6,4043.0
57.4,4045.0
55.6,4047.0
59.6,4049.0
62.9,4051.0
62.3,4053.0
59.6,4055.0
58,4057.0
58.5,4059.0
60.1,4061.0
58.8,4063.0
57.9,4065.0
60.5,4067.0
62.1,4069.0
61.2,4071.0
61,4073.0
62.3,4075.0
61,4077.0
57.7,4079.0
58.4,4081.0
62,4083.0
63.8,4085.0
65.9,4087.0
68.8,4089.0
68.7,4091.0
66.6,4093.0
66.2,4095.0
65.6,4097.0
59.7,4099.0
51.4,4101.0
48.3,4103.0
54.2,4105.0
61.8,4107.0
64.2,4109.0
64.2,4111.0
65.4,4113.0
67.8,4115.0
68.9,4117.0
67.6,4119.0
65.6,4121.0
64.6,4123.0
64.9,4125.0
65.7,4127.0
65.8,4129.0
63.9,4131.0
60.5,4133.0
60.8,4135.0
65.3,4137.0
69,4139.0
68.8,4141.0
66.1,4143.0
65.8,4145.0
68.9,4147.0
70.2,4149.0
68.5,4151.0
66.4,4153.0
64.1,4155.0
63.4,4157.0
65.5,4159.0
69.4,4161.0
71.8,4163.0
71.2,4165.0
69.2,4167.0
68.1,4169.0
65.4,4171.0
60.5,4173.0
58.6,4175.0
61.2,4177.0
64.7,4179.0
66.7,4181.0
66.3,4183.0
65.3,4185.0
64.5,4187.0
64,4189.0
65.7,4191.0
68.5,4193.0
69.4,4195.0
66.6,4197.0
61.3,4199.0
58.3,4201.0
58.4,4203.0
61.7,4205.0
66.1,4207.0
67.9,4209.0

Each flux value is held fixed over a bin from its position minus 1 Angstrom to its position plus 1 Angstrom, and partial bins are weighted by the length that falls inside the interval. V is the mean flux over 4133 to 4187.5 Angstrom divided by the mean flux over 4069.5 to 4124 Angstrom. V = 1.1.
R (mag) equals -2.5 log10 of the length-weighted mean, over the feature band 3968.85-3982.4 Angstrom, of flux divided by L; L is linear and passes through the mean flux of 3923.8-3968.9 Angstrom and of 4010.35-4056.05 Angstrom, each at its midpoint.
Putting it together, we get 0.15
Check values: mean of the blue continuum 36.8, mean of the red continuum 62.5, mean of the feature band 39.9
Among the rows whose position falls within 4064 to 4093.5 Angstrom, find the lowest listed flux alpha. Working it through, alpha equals 57.7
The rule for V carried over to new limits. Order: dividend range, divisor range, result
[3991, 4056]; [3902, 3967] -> 1.51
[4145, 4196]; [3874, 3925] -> 1.37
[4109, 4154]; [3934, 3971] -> 1.76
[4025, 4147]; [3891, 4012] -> 1.33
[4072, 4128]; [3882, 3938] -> 1.47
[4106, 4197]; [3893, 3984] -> 1.56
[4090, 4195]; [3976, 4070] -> 1.05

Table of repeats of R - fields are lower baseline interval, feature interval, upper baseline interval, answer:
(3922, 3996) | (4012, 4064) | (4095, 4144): -0.18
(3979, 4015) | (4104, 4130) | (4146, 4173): 0.03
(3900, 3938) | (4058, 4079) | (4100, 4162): -0.05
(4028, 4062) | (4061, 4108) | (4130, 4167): 0.04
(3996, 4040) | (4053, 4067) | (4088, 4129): 0.08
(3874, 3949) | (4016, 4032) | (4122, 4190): -0.18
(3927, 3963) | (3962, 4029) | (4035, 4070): -0.13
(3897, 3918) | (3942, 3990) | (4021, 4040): 0.24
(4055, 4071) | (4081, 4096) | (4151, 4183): -0.08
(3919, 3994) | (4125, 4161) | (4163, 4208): -0.09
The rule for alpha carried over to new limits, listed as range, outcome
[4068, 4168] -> 48.3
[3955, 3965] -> 33.2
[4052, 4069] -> 57.9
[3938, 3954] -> 25.1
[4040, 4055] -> 55.6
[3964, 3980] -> 18.8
